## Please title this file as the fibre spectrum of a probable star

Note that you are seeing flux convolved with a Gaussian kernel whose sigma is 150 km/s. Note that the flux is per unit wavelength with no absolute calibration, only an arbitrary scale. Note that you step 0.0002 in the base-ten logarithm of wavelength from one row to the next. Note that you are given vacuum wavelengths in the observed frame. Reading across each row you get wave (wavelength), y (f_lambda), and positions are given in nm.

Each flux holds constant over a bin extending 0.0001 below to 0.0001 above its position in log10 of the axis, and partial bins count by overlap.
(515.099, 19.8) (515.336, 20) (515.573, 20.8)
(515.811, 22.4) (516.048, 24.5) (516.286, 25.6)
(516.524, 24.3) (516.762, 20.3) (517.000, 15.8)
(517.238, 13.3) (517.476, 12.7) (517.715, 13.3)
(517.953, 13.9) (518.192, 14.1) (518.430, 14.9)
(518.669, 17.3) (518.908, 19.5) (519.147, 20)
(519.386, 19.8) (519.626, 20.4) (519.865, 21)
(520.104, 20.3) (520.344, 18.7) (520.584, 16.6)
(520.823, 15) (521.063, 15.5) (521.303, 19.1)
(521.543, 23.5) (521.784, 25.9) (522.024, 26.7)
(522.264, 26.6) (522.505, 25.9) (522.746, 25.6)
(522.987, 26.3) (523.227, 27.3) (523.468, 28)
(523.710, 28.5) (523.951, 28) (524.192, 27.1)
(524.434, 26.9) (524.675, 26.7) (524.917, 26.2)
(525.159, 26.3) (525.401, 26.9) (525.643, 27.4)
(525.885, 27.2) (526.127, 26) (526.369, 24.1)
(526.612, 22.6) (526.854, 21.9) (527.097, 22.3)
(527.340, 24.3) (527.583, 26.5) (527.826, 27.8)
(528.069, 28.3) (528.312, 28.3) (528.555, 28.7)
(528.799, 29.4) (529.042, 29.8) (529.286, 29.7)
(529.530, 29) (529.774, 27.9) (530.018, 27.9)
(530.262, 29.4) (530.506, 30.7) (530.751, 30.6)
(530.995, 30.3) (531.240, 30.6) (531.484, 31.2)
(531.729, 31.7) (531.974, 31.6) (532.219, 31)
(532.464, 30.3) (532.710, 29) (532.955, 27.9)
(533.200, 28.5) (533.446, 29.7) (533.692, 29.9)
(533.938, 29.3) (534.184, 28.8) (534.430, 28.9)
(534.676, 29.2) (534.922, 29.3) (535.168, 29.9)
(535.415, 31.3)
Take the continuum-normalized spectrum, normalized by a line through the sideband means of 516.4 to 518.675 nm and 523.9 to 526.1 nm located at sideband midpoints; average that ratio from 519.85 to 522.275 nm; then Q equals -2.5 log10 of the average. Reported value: 0.03 mag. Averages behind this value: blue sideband 15.9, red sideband 26.9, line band 20.5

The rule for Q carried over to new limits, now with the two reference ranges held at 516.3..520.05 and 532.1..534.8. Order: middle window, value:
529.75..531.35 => -0.10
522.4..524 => -0.25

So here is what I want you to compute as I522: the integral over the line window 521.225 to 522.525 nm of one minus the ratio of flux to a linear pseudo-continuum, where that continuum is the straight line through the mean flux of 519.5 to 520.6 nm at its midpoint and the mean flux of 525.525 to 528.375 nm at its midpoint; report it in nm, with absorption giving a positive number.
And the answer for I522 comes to -0.21 nm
